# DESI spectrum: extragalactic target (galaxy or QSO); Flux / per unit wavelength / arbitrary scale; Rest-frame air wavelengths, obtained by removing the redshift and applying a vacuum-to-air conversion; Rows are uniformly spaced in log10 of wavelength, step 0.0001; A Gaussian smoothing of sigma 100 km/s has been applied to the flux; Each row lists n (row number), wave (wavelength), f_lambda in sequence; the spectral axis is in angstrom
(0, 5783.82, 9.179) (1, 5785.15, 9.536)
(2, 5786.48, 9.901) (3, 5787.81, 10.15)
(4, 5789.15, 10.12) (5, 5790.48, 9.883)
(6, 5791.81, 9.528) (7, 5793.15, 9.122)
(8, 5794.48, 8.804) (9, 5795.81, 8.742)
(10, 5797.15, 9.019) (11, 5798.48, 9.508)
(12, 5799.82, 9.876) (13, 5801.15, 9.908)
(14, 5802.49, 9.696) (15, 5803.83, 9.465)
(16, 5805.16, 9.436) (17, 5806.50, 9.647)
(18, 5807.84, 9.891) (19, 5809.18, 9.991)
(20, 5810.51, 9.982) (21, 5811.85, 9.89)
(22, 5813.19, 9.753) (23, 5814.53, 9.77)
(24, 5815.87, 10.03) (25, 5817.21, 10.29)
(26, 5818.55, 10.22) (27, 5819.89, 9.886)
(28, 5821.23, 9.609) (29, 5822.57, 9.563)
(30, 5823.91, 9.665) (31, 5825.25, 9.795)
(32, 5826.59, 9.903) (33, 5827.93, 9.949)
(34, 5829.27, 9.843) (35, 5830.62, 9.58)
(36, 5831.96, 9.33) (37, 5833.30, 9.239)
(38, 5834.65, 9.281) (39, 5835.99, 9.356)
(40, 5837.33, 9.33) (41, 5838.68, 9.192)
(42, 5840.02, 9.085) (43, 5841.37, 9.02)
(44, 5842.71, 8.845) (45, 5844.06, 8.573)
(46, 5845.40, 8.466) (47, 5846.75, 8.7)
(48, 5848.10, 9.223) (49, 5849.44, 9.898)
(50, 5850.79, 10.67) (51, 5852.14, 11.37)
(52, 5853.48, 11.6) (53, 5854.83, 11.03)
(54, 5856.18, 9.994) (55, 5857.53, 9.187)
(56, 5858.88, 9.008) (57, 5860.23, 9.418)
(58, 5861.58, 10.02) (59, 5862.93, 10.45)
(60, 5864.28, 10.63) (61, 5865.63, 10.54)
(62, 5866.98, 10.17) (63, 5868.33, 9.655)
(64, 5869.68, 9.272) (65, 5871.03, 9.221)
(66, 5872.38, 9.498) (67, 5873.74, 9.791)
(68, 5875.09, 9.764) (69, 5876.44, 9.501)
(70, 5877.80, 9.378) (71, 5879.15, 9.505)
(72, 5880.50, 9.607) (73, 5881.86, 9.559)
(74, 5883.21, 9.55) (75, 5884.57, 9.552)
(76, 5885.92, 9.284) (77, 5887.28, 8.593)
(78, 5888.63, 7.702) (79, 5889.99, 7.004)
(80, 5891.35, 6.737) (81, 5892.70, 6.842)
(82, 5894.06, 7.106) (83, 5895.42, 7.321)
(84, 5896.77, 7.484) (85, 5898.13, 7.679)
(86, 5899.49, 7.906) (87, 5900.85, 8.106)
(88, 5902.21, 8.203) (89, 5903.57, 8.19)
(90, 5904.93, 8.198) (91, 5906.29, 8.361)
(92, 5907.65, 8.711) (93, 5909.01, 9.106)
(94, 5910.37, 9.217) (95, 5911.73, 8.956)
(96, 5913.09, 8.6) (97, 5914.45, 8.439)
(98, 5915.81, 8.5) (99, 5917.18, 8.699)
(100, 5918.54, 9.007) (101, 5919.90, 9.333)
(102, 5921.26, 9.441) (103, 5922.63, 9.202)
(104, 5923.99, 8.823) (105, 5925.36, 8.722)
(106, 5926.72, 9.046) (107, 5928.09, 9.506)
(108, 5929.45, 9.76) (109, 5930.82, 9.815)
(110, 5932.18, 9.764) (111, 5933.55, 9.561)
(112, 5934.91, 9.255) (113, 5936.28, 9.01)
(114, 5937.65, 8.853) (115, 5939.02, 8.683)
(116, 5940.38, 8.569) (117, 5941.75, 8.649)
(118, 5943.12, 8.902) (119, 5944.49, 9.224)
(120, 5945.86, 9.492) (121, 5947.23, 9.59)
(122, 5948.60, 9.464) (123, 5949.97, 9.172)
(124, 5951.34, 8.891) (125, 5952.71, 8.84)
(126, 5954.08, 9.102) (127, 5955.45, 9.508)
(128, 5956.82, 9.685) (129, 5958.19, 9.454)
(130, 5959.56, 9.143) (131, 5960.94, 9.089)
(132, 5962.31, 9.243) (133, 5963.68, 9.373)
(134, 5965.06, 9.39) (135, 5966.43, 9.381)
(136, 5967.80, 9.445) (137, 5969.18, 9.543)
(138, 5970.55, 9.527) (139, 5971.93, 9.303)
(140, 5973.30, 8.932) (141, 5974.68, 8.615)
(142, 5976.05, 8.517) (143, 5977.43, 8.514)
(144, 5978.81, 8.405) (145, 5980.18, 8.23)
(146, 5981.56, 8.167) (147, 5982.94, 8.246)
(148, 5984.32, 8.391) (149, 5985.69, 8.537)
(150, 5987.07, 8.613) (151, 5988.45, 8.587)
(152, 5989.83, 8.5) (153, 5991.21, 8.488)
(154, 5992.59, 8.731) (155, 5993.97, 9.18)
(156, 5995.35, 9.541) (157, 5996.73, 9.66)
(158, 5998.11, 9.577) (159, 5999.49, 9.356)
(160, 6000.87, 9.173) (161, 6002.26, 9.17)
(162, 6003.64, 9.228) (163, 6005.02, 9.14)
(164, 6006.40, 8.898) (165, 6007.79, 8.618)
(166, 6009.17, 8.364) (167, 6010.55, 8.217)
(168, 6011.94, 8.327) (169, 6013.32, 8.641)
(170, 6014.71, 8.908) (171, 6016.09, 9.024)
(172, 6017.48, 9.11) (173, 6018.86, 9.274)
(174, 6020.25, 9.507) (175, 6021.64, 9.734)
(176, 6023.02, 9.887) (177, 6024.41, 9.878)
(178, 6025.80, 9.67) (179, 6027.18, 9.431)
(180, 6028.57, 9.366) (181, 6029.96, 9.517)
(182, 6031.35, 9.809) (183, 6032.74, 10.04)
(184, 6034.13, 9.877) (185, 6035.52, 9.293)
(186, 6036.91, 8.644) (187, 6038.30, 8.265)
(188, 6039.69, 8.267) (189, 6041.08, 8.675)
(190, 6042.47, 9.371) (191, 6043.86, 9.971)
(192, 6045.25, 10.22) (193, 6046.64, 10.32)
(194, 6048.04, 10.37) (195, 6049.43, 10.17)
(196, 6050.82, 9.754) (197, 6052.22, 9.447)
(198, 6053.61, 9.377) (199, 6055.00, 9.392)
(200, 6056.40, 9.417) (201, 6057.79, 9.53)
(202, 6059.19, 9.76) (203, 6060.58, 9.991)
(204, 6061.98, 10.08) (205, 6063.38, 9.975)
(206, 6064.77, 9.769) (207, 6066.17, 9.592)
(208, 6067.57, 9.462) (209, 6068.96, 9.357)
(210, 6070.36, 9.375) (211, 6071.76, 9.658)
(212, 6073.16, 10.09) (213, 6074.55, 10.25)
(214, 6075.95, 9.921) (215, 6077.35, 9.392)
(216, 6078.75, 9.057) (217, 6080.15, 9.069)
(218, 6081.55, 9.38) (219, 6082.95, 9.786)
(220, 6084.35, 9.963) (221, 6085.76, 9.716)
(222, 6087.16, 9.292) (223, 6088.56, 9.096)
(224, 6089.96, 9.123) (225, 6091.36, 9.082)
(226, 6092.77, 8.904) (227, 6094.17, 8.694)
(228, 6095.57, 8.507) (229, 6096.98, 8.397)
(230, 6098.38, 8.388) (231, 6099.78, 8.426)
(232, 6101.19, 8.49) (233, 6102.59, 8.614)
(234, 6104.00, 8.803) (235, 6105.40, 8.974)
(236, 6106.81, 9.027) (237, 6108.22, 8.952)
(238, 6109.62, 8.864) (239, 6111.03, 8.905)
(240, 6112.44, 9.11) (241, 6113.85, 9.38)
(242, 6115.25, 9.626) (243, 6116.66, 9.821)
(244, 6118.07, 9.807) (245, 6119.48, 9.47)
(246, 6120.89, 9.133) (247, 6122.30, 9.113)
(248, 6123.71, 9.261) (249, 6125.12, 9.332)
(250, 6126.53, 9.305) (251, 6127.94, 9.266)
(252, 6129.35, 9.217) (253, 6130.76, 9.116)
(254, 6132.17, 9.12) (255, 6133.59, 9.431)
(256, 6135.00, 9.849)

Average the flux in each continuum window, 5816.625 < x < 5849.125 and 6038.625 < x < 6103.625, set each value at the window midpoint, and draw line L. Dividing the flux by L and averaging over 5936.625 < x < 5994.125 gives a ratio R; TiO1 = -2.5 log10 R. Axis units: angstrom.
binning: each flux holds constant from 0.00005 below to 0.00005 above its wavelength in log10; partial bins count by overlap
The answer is 0.05 mag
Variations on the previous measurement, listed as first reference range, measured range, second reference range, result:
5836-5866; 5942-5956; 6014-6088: 0.051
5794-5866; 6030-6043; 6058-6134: 0.026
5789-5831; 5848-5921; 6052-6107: 0.060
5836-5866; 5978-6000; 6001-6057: 0.077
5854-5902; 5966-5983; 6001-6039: 0.034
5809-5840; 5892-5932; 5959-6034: 0.096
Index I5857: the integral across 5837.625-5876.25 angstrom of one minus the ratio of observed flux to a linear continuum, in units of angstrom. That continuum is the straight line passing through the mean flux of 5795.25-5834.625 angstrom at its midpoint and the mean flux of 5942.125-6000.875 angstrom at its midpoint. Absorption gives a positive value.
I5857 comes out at -0.80 angstrom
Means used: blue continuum 9.7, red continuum 9.04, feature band 9.72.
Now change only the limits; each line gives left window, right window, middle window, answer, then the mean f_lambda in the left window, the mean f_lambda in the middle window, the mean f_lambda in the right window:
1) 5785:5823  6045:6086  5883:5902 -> 3.6 angstrom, 9.7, 7.88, 9.71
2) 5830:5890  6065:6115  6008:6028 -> 0.3 angstrom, 9.53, 9.13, 9.18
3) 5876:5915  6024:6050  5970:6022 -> 2.0 angstrom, 8.42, 8.86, 9.53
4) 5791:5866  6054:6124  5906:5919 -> 1.1 angstrom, 9.67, 8.77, 9.3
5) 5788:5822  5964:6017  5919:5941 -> -0.2 angstrom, 9.69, 9.21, 8.87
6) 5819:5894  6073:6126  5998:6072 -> -1.2 angstrom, 9.43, 9.39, 9.18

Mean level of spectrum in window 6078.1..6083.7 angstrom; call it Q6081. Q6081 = 9.33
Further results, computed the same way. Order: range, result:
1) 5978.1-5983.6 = 8.26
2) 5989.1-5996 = 8.88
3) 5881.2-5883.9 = 9.55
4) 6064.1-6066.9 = 9.66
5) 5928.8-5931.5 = 9.78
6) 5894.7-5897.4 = 7.41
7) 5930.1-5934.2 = 9.71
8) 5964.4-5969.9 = 9.45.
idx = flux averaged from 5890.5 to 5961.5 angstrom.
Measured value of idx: 8.78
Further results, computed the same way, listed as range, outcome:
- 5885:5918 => 8.14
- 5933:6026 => 9.04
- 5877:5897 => 8.37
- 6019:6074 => 9.6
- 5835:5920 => 9.06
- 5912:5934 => 9.13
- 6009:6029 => 9.18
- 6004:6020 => 8.81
